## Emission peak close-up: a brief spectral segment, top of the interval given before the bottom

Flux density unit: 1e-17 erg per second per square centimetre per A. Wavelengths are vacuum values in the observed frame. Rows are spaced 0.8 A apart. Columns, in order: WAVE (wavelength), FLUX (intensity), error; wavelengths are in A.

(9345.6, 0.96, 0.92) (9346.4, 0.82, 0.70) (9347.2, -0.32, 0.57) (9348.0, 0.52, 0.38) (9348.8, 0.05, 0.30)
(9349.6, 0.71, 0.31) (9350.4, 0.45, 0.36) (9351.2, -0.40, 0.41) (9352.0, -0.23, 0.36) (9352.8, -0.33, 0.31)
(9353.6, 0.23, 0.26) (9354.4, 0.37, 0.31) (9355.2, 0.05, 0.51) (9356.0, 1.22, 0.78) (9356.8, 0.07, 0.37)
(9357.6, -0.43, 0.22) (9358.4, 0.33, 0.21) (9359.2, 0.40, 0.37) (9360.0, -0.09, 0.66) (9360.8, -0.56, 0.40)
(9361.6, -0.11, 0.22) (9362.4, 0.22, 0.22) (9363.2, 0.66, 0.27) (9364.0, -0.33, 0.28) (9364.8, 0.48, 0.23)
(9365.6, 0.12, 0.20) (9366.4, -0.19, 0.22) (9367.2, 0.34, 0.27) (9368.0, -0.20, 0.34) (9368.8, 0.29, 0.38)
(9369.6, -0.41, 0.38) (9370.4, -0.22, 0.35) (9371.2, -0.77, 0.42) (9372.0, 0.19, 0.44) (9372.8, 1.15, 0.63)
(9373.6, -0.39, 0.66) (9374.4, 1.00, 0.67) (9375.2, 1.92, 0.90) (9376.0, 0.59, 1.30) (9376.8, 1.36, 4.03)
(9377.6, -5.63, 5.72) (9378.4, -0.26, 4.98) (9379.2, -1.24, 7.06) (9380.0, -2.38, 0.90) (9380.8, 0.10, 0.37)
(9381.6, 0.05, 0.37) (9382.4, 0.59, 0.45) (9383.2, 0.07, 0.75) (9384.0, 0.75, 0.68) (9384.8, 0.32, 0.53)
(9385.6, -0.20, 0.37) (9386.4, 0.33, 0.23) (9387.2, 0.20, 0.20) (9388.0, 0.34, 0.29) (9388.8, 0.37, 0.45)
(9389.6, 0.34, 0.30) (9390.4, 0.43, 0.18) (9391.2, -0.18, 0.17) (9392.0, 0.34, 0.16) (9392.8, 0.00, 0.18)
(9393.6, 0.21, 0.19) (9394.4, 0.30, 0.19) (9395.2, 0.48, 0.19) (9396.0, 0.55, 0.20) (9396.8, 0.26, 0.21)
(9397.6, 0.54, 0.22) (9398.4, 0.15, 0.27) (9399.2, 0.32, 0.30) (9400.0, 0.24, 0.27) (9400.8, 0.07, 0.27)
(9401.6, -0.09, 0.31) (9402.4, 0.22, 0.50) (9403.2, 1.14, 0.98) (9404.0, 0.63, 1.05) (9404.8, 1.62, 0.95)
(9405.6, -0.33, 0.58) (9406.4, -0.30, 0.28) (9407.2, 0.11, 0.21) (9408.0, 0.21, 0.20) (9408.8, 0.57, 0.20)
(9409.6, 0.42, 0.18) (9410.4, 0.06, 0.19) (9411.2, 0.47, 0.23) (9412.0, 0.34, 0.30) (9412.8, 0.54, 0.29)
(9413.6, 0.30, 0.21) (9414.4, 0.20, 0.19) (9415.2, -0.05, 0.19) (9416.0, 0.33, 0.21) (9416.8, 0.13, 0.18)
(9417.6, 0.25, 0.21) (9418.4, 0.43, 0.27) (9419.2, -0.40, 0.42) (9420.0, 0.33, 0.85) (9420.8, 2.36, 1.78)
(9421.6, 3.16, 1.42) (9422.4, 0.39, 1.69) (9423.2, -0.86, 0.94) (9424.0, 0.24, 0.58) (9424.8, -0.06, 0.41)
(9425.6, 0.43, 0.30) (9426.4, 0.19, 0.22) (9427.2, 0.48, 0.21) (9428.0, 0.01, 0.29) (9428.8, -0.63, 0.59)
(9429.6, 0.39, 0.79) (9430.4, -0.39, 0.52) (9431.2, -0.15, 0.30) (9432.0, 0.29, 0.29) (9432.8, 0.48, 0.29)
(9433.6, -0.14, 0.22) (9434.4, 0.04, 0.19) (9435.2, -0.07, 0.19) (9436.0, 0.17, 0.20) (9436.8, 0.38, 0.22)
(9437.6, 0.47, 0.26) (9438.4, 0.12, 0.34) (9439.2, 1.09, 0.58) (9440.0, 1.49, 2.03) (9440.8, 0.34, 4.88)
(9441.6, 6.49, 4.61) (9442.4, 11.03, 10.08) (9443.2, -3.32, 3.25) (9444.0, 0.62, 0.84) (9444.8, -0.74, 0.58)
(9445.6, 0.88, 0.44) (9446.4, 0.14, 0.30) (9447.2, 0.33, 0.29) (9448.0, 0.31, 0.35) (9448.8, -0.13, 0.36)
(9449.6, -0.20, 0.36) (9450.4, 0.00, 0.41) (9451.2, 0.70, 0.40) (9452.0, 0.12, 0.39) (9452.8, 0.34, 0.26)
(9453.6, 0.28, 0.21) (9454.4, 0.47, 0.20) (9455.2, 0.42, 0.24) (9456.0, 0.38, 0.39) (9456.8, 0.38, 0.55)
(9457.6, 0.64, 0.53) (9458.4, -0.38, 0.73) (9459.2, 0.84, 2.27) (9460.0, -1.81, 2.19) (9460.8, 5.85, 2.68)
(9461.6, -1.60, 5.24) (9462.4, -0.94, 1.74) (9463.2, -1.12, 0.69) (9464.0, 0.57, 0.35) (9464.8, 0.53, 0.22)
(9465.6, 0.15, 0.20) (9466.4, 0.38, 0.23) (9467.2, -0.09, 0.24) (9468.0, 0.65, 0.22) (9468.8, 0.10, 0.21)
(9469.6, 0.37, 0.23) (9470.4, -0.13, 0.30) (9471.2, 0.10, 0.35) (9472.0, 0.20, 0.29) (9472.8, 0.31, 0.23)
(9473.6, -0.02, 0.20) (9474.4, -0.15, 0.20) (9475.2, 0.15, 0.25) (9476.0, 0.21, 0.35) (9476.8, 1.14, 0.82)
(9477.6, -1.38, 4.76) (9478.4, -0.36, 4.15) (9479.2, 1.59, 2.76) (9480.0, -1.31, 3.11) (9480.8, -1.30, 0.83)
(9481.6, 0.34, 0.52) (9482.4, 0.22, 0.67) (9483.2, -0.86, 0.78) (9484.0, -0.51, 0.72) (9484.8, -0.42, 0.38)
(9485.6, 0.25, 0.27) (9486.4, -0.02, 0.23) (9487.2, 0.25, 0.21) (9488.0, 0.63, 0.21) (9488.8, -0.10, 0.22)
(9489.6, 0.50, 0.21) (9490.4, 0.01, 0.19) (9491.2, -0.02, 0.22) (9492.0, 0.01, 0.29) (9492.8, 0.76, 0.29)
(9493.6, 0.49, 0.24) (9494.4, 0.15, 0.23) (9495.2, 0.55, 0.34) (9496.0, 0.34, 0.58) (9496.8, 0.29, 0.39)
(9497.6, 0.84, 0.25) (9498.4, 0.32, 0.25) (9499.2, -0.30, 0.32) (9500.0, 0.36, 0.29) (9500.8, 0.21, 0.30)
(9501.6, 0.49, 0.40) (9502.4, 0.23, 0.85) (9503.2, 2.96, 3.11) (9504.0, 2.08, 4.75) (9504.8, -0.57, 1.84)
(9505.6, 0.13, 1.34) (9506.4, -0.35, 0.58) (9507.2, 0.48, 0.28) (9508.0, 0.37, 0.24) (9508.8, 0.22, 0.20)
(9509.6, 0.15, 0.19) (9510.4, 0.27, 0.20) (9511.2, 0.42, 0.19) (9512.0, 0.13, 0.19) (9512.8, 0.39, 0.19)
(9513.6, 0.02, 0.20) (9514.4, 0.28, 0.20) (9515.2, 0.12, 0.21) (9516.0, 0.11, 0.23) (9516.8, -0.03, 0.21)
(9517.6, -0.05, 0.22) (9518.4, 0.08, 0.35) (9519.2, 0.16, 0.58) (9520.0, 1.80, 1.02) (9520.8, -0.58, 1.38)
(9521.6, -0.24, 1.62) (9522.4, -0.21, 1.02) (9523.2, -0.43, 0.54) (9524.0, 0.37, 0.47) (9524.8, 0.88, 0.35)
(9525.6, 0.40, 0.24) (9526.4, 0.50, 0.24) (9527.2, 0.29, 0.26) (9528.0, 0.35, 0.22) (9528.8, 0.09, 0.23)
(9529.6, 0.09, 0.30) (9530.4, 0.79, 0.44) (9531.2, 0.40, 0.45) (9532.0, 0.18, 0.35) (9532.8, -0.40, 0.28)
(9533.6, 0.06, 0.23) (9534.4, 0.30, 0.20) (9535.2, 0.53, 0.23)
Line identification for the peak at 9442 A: H-gamma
